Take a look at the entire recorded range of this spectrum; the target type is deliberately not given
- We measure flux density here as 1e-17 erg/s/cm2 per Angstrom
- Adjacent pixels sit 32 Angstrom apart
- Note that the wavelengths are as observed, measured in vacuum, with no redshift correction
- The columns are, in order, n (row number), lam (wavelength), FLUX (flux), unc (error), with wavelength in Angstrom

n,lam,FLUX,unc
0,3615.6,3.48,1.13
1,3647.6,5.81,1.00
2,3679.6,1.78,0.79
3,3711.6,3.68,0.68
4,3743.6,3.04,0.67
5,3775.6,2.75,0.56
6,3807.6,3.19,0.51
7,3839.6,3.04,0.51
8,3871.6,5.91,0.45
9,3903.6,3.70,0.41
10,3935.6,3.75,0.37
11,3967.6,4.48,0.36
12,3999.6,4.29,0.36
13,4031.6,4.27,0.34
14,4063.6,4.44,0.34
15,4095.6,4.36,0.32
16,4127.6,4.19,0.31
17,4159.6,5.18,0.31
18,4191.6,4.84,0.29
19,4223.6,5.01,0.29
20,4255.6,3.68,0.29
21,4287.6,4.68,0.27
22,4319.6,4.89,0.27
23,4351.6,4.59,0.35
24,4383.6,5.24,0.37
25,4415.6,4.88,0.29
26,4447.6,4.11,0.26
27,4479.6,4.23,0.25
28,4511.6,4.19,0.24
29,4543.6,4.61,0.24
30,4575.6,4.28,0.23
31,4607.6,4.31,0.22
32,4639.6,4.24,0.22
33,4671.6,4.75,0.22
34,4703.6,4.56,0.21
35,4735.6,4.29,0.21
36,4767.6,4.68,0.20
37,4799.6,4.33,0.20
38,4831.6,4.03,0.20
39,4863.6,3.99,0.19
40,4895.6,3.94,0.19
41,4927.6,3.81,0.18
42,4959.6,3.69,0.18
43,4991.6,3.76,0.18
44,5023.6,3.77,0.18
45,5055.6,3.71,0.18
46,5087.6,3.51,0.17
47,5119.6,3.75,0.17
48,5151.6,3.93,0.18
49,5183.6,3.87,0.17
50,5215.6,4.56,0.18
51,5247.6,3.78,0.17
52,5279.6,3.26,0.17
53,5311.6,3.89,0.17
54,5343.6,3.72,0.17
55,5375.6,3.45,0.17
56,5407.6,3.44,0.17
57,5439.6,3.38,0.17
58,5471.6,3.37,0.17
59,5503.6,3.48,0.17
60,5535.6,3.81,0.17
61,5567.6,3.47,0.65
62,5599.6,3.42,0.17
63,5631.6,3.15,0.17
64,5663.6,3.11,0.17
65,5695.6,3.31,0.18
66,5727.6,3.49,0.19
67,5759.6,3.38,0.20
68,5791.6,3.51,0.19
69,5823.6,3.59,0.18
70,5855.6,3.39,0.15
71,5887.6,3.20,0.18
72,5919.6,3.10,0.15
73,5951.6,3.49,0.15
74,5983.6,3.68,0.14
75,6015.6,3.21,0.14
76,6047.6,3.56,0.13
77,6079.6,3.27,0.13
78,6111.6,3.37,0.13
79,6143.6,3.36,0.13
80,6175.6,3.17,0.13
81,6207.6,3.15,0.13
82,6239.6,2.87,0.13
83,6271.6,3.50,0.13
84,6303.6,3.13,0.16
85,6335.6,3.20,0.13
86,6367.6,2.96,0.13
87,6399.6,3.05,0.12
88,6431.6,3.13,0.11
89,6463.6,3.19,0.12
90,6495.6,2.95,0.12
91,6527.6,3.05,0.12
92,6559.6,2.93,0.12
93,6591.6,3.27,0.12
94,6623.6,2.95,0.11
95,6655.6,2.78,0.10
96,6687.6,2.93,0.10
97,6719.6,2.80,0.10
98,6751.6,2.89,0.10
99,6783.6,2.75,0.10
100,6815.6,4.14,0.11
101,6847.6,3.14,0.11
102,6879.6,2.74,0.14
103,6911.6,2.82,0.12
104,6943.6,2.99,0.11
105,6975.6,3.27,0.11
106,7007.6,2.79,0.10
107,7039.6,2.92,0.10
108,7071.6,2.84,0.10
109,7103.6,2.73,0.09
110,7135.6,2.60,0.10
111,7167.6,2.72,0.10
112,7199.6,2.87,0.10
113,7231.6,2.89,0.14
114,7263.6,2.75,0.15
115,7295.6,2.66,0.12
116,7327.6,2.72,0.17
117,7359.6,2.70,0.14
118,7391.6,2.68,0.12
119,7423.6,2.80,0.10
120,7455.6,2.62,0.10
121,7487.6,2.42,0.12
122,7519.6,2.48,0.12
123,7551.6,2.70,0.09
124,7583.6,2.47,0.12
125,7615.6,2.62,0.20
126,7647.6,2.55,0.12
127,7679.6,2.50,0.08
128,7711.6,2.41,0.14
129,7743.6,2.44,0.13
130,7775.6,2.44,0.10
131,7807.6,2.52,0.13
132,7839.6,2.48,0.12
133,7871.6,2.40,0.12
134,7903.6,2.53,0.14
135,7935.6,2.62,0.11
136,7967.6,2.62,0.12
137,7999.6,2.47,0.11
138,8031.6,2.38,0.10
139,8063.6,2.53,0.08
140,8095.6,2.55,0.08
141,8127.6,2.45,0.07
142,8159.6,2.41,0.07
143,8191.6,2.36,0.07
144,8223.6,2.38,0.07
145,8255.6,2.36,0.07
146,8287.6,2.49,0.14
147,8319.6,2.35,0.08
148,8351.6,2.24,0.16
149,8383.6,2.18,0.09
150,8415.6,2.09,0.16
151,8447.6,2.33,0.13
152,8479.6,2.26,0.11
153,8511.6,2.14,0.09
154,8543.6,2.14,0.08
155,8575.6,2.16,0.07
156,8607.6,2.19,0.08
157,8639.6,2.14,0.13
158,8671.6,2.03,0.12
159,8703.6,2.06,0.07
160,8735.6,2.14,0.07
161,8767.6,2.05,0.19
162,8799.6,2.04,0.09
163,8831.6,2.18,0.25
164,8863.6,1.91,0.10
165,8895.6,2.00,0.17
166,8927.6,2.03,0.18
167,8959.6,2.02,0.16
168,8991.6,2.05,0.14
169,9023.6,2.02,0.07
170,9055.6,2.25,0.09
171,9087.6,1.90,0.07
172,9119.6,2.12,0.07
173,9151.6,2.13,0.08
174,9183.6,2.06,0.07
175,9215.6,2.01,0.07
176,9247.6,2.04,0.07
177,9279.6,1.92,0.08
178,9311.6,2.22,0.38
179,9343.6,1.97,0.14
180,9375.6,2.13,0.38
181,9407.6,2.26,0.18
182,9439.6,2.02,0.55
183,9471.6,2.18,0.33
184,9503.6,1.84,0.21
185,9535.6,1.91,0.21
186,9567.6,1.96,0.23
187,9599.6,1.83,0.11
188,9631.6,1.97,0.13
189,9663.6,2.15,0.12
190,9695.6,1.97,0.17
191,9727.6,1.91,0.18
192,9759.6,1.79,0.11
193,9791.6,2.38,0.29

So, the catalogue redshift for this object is 0.04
